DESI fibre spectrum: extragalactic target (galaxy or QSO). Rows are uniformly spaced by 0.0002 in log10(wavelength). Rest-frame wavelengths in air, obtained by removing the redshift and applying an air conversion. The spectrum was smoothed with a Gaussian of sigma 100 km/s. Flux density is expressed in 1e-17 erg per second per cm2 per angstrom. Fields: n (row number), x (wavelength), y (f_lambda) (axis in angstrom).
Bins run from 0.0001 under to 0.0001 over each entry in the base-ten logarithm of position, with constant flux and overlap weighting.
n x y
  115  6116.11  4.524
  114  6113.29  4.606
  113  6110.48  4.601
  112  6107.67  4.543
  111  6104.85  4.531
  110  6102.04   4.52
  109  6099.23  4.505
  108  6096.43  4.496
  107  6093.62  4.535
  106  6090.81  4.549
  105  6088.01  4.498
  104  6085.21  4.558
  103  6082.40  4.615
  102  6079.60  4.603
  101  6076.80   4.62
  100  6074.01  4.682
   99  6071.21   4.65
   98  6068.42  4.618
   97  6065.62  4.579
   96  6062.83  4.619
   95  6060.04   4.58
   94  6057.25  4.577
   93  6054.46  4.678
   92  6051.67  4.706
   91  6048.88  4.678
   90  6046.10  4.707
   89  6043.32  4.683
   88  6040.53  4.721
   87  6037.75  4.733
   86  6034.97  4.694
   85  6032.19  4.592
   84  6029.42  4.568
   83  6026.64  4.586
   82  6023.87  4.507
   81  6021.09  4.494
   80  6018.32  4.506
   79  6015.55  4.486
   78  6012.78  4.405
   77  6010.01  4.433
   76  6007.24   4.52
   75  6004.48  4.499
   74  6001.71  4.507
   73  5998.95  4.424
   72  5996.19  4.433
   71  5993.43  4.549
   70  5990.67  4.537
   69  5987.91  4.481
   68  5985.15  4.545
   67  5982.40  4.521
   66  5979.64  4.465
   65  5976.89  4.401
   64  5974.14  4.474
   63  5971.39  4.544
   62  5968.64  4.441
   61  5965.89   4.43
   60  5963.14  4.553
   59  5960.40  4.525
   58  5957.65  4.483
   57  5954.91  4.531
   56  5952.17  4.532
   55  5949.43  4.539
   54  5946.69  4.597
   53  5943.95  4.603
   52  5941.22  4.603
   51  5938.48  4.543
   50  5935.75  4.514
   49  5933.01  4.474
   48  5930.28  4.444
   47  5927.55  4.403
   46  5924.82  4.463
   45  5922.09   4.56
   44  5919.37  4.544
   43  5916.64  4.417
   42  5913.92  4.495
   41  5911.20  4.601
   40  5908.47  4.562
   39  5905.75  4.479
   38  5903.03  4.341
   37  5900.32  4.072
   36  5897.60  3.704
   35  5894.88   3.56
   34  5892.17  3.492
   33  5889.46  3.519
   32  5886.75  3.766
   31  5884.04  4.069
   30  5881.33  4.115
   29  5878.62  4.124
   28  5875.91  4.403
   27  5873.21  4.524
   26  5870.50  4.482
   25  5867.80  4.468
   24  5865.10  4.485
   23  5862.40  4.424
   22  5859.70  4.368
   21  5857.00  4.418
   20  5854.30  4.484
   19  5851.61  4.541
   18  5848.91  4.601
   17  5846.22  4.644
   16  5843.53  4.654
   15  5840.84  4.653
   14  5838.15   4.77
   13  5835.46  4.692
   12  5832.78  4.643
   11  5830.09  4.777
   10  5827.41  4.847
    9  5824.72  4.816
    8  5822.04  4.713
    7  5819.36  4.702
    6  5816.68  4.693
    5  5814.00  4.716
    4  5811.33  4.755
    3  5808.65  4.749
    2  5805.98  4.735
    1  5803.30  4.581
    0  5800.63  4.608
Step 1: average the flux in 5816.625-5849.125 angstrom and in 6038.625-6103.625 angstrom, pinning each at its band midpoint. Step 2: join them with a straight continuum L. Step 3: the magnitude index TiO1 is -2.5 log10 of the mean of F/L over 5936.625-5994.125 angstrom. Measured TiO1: 0.03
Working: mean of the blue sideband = 4.71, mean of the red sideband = 4.61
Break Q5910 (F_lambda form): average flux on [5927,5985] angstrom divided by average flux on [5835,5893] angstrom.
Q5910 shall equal 1.0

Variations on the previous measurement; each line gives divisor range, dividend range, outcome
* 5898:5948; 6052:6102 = 1.03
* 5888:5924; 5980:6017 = 1.07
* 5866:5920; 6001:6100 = 1.10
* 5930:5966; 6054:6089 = 1.02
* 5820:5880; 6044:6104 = 1.01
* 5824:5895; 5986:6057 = 1.04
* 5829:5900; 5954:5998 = 1.04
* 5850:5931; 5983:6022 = 1.05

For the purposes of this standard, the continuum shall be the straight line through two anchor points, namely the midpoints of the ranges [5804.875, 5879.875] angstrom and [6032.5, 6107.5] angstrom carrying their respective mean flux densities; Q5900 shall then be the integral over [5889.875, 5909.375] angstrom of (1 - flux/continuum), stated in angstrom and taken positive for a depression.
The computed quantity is 2.6 angstrom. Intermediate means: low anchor 4.6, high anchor 4.61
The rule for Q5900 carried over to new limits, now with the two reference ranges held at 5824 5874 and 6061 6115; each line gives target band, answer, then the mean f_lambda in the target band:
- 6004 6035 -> 0.4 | 4.52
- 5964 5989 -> 0.6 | 4.48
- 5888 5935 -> 3.5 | 4.25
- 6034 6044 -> -0.3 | 4.71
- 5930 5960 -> 0.3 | 4.54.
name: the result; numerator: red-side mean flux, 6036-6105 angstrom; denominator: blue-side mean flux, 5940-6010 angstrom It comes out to 1.02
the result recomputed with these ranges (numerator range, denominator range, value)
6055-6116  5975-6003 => 1.02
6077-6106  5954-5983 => 1.01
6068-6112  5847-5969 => 1.05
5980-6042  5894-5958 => 1.02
